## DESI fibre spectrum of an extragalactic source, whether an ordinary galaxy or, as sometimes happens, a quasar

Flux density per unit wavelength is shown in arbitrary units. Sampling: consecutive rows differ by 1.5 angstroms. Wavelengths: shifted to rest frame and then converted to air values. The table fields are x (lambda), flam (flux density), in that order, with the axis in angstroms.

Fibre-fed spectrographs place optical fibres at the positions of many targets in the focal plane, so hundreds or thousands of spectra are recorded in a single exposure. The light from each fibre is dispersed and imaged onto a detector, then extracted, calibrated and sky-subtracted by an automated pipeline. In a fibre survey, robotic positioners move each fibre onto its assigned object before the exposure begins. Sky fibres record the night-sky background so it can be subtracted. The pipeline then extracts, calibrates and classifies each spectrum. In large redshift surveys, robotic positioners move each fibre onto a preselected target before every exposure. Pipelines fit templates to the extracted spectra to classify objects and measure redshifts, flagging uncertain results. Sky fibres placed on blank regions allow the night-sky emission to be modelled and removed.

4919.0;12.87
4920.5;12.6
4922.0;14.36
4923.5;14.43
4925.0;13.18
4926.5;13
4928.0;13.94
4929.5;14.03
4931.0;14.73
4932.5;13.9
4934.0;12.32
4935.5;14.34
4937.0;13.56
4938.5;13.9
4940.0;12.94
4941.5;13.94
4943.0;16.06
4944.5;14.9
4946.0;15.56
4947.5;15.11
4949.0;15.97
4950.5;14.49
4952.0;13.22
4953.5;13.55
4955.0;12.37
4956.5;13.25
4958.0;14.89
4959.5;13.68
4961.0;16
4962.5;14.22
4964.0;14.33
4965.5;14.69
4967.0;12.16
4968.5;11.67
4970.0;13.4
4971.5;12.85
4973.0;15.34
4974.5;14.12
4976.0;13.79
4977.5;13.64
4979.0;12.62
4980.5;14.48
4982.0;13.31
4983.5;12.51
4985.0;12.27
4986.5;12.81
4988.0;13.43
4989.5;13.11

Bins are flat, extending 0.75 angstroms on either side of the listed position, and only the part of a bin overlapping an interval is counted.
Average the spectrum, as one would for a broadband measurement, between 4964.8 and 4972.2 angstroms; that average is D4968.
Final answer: 12.9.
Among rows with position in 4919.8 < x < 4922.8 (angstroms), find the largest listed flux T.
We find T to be 14.36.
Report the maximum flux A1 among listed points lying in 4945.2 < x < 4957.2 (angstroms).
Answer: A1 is 15.97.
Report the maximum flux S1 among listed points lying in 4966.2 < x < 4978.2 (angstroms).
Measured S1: 15.34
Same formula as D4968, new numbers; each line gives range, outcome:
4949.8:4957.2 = 13.4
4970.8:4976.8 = 14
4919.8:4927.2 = 13.5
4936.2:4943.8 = 14.1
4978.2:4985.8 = 13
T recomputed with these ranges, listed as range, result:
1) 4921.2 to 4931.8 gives 14.73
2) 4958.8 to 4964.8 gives 16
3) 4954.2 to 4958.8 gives 14.89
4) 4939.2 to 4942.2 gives 13.94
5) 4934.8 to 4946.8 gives 16.06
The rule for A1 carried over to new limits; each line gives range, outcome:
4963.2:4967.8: 14.69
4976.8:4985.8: 14.48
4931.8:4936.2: 14.34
